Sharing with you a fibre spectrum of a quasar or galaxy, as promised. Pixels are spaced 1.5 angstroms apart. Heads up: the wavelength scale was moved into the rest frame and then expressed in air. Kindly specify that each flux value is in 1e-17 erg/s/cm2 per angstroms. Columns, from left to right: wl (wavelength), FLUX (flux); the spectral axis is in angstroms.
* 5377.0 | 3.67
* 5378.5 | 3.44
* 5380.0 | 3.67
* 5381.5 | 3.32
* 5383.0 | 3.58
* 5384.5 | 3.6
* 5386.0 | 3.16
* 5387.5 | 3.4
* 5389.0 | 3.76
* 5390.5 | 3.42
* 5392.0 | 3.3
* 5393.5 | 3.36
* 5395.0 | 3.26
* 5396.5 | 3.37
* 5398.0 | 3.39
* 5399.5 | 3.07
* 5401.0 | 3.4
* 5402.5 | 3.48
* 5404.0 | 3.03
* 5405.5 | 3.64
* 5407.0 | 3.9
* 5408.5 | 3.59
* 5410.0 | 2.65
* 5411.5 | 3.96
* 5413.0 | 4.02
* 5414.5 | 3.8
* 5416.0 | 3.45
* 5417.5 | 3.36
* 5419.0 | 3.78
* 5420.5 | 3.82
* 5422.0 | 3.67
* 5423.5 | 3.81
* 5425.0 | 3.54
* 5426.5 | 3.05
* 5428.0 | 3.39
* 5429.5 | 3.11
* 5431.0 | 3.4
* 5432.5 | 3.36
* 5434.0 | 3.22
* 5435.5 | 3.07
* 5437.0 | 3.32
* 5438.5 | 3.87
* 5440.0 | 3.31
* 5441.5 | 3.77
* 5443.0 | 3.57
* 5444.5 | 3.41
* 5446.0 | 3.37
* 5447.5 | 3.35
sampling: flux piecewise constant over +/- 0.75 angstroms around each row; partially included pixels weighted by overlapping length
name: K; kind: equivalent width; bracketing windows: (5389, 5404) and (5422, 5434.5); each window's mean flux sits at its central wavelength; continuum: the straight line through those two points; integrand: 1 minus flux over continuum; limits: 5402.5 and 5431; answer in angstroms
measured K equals -1.3 angstroms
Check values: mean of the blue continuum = 3.34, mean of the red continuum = 3.38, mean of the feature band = 3.53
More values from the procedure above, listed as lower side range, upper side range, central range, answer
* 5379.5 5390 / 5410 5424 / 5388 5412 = 1.18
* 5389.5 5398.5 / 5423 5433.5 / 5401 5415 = -0.78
